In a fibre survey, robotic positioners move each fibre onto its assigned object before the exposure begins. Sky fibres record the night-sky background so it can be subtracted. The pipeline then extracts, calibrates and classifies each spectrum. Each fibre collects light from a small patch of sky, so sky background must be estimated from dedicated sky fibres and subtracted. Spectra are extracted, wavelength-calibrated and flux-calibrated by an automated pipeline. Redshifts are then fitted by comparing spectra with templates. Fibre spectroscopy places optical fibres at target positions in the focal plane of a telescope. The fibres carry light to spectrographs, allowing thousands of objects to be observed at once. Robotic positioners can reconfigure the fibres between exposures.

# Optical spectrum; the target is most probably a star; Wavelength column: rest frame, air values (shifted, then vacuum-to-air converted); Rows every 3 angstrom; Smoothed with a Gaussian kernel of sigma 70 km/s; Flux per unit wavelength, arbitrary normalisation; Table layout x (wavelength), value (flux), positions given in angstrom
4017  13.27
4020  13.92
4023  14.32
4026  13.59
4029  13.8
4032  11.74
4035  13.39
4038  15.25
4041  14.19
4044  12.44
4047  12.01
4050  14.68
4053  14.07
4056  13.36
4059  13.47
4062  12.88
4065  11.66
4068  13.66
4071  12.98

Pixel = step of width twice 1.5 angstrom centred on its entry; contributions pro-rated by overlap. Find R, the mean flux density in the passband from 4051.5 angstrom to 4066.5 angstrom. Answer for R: 13.1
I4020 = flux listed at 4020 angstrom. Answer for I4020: 13.92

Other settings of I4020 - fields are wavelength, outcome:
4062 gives 12.88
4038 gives 15.25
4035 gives 13.39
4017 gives 13.27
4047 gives 12.01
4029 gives 13.8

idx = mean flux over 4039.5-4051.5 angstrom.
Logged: 13.3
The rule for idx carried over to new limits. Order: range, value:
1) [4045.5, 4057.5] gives 13.5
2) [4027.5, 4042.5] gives 13.7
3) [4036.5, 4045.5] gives 14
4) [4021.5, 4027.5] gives 14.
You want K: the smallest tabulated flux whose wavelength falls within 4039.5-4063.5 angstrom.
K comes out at 12.01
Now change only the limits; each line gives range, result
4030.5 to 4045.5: 11.74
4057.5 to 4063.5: 12.88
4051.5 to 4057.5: 13.36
